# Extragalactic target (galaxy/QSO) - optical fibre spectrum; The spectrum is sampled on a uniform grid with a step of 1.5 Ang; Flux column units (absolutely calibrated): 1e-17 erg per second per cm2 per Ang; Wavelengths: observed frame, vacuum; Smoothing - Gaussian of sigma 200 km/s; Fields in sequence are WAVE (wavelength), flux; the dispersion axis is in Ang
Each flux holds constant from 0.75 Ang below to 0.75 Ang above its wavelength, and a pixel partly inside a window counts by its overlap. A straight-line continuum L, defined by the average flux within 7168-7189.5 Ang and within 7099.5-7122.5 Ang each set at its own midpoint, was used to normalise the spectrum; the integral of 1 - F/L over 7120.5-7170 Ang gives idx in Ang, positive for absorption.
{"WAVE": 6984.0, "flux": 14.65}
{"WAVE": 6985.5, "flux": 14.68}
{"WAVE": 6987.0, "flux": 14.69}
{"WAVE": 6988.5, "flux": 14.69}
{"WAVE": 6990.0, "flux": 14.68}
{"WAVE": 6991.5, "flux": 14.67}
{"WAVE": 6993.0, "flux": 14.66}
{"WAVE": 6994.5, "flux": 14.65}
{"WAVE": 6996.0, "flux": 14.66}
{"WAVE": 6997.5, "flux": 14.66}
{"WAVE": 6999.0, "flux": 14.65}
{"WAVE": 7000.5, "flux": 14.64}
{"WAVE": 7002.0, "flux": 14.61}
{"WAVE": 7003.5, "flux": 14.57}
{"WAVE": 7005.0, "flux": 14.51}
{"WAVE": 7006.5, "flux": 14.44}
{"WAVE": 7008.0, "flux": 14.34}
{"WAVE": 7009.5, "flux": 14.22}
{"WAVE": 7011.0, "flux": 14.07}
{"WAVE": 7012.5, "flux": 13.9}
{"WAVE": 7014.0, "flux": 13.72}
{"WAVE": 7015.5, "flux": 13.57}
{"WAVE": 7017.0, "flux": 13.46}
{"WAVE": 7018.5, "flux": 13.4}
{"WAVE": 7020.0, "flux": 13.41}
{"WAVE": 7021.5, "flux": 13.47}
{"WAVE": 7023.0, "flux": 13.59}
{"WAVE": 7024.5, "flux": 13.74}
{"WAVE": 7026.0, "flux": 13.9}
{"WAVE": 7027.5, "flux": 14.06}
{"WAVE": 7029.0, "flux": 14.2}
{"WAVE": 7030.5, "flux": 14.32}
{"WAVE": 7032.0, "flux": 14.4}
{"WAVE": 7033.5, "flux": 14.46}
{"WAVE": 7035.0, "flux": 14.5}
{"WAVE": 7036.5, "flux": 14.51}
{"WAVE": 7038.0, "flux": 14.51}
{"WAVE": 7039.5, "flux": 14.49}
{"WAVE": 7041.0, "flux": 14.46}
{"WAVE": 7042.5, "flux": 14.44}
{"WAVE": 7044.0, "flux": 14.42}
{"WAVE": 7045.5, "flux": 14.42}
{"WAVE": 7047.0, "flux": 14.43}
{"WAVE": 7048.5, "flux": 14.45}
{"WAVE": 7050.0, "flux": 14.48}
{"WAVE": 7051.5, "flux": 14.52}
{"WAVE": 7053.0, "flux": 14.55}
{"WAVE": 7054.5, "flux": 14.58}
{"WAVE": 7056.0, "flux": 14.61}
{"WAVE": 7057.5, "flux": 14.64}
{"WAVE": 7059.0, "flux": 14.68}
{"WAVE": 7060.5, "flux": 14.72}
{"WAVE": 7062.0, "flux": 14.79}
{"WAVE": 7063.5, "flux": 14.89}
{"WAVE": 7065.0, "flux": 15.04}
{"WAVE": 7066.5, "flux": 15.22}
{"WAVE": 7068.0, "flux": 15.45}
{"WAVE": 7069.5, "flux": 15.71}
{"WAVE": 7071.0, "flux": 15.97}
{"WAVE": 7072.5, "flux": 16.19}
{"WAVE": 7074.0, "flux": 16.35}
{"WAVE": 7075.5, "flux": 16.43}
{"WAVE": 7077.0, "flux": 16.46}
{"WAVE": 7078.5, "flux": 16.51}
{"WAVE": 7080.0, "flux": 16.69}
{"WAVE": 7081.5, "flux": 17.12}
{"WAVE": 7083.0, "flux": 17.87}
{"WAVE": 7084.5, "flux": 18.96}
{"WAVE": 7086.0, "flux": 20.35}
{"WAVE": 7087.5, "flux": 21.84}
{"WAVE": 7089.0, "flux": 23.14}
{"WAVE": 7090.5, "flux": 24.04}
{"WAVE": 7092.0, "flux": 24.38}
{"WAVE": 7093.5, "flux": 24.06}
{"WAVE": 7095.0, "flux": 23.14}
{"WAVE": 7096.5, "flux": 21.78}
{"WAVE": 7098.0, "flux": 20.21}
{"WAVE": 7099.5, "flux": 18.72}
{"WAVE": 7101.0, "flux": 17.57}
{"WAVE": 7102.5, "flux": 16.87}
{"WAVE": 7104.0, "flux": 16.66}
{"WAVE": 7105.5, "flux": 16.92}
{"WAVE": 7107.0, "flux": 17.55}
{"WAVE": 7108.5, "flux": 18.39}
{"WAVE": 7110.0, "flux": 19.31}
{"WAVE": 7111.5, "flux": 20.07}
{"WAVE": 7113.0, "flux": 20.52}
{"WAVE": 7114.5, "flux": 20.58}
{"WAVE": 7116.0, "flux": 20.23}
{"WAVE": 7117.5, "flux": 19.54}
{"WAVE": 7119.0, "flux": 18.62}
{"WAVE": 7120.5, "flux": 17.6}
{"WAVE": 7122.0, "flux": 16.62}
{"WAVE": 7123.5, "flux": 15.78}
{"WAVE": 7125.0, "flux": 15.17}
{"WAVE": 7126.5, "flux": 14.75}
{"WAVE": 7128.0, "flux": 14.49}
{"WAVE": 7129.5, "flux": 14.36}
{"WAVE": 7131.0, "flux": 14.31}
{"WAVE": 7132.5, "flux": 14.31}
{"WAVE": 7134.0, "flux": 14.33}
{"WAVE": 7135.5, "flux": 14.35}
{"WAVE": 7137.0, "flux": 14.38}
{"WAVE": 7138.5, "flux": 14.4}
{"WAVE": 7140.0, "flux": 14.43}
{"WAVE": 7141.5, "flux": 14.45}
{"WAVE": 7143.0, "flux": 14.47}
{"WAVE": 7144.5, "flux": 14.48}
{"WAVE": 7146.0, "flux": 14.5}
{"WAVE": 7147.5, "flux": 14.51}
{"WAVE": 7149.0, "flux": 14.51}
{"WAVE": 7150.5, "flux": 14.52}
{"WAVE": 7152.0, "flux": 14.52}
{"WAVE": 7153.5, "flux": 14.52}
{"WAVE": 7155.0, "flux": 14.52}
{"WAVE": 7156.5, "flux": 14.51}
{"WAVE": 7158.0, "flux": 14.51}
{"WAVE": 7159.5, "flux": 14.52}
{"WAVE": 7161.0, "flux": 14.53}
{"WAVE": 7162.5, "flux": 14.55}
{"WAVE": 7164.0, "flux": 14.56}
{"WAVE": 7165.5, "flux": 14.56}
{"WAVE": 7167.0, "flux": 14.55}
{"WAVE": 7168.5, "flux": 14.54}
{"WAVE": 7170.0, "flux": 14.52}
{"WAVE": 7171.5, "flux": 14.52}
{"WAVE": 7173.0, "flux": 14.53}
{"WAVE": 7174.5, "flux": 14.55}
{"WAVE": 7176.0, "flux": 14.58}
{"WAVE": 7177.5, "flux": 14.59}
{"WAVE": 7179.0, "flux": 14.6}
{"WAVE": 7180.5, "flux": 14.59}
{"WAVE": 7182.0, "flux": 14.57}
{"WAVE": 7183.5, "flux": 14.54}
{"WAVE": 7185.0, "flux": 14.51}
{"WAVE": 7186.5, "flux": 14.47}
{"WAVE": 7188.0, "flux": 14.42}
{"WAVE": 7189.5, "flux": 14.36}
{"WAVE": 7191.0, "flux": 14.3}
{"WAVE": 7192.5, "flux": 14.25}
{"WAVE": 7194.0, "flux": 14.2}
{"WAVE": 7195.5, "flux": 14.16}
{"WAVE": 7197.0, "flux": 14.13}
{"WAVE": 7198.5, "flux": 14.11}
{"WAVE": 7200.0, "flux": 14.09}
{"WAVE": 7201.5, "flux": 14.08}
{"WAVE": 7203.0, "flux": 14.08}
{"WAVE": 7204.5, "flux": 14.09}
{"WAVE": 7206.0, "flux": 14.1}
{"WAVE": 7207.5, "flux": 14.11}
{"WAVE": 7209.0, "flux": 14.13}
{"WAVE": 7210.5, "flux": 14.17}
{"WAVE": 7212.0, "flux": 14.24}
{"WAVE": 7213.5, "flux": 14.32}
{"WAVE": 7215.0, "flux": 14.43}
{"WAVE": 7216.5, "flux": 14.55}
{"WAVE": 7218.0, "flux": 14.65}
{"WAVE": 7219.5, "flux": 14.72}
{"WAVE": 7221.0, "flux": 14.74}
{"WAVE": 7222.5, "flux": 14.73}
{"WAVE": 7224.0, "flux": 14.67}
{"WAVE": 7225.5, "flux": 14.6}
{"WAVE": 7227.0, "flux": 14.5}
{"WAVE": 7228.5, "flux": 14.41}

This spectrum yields 5.4 Ang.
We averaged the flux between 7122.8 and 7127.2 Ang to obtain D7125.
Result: 15.2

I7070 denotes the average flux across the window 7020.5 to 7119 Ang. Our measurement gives 16.8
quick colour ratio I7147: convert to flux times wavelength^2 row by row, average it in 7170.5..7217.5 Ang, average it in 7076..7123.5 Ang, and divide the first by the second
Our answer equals 0.8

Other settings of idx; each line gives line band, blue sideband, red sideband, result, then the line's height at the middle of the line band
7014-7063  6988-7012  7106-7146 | 2.8 Ang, 15.1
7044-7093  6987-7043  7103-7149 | -4.5 Ang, 15.2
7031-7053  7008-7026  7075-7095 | 2.1 Ang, 16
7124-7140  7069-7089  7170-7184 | 1.5 Ang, 16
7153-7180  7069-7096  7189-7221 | 2.2 Ang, 15.8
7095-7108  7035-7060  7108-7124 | -0.5 Ang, 18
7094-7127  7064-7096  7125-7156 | -4.0 Ang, 16.5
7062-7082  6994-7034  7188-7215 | -2.5 Ang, 14.1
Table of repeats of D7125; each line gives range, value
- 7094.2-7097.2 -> 22.5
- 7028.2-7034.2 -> 14.3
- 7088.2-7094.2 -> 23.9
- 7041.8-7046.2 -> 14.4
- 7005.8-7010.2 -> 14.3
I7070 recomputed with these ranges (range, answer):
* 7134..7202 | 14.4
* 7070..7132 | 18.4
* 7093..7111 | 19.2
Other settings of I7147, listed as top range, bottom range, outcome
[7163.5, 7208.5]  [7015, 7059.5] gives 1.05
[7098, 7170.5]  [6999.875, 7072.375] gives 1.13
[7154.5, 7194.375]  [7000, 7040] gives 1.07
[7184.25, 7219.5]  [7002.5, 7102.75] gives 0.93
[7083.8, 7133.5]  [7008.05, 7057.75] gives 1.35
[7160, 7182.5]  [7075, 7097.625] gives 0.74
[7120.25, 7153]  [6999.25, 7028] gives 1.09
